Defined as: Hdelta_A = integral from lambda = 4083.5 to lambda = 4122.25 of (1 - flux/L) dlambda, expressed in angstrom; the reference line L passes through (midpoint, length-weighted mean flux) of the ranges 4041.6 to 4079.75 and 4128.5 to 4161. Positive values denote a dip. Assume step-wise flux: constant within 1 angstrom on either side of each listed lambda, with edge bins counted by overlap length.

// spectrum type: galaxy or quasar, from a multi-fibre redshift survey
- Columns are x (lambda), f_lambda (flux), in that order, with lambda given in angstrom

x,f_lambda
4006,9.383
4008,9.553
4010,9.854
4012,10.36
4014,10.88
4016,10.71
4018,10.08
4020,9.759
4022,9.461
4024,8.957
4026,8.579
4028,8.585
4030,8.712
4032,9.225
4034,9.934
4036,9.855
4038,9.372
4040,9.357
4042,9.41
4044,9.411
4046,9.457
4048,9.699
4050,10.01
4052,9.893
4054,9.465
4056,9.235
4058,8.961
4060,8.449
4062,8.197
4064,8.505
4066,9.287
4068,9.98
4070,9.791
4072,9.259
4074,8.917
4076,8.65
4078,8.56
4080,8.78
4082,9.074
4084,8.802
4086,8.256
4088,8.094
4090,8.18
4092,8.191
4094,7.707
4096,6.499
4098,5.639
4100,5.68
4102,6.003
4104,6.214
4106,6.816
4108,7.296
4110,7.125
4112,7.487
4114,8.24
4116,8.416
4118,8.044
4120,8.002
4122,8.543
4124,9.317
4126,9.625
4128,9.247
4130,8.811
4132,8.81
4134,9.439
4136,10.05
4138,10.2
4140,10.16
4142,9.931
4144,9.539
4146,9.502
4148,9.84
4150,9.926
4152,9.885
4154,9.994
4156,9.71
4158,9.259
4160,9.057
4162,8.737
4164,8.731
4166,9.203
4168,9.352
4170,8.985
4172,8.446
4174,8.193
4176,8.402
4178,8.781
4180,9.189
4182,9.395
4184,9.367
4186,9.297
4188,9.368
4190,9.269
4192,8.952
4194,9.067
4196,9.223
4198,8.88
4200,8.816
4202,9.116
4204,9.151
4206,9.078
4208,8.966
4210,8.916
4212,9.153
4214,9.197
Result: 8.2 angstrom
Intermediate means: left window 9.21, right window 9.63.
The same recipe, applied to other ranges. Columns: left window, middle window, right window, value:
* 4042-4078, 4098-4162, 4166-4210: 3.1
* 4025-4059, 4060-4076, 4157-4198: 0.4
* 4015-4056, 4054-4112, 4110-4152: 7.6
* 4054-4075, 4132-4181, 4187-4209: -1.4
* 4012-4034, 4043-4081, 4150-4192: 1.1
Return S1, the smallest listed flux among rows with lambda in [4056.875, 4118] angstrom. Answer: 5.639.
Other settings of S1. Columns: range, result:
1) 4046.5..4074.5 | 8.197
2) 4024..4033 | 8.579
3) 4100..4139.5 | 5.68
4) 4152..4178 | 8.193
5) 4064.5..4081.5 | 8.56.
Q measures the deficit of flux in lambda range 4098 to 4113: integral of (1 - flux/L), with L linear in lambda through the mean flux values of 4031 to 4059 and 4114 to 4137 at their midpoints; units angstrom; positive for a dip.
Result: 4.08 angstrom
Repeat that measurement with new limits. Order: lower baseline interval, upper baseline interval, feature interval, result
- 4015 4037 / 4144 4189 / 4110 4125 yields 1.7 angstrom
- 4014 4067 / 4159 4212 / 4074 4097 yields 2.4 angstrom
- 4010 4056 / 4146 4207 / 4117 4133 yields 0.9 angstrom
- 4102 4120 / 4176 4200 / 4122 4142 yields -4.1 angstrom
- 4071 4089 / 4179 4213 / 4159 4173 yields 0.1 angstrom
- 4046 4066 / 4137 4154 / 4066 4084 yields 0.4 angstrom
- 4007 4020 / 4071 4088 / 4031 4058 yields -0.1 angstrom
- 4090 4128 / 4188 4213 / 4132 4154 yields -4.6 angstrom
